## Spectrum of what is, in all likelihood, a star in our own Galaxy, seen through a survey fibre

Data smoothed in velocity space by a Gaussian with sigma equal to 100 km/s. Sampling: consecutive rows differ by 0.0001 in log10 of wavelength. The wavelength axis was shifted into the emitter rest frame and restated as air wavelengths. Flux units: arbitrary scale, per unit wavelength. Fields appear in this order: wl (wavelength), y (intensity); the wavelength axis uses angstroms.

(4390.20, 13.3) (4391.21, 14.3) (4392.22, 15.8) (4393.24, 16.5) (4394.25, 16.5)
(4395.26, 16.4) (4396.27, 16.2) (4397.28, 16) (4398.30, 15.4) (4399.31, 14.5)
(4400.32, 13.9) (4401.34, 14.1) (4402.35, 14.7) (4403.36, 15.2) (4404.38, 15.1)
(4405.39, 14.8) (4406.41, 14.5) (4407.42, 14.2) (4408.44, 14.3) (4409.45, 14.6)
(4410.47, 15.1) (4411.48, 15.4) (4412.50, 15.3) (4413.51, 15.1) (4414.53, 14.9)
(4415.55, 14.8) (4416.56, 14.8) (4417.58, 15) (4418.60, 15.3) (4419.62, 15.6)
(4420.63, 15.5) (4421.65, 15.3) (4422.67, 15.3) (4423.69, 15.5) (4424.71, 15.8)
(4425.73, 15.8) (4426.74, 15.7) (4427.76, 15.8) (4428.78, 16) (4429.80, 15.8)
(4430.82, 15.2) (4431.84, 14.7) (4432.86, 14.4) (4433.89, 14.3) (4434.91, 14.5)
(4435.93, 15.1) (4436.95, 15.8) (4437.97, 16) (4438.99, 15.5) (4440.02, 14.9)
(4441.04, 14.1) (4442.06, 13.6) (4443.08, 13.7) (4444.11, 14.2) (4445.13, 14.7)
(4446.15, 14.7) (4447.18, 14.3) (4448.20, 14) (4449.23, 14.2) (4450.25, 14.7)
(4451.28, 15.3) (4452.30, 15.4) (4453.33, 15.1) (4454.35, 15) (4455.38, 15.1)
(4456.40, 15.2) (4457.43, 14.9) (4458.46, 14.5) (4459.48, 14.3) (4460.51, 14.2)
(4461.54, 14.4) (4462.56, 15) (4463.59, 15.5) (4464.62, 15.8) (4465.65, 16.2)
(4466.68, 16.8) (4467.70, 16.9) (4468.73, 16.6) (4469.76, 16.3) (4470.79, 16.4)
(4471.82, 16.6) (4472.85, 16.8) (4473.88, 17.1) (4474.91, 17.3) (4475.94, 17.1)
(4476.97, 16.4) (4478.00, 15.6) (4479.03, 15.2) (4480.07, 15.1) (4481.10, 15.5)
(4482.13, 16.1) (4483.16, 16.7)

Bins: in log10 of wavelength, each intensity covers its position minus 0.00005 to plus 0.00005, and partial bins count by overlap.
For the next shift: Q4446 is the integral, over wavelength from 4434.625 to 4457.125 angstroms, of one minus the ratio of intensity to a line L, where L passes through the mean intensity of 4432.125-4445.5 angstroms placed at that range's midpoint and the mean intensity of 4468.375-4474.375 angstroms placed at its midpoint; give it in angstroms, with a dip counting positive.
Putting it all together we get 0.5 angstroms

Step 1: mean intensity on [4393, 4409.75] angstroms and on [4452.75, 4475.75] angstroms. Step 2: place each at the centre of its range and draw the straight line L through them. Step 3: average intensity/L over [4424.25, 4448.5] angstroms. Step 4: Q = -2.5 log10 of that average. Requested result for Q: 0.04 mag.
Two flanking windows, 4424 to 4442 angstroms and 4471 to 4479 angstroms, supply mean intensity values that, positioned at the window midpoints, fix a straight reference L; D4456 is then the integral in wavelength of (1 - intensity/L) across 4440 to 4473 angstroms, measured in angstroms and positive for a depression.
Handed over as 1.82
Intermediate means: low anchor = 15.2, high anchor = 16.6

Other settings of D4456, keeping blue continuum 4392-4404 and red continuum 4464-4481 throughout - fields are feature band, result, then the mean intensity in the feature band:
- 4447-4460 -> 1.1 angstroms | 14.8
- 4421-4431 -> 0.1 angstroms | 15.6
